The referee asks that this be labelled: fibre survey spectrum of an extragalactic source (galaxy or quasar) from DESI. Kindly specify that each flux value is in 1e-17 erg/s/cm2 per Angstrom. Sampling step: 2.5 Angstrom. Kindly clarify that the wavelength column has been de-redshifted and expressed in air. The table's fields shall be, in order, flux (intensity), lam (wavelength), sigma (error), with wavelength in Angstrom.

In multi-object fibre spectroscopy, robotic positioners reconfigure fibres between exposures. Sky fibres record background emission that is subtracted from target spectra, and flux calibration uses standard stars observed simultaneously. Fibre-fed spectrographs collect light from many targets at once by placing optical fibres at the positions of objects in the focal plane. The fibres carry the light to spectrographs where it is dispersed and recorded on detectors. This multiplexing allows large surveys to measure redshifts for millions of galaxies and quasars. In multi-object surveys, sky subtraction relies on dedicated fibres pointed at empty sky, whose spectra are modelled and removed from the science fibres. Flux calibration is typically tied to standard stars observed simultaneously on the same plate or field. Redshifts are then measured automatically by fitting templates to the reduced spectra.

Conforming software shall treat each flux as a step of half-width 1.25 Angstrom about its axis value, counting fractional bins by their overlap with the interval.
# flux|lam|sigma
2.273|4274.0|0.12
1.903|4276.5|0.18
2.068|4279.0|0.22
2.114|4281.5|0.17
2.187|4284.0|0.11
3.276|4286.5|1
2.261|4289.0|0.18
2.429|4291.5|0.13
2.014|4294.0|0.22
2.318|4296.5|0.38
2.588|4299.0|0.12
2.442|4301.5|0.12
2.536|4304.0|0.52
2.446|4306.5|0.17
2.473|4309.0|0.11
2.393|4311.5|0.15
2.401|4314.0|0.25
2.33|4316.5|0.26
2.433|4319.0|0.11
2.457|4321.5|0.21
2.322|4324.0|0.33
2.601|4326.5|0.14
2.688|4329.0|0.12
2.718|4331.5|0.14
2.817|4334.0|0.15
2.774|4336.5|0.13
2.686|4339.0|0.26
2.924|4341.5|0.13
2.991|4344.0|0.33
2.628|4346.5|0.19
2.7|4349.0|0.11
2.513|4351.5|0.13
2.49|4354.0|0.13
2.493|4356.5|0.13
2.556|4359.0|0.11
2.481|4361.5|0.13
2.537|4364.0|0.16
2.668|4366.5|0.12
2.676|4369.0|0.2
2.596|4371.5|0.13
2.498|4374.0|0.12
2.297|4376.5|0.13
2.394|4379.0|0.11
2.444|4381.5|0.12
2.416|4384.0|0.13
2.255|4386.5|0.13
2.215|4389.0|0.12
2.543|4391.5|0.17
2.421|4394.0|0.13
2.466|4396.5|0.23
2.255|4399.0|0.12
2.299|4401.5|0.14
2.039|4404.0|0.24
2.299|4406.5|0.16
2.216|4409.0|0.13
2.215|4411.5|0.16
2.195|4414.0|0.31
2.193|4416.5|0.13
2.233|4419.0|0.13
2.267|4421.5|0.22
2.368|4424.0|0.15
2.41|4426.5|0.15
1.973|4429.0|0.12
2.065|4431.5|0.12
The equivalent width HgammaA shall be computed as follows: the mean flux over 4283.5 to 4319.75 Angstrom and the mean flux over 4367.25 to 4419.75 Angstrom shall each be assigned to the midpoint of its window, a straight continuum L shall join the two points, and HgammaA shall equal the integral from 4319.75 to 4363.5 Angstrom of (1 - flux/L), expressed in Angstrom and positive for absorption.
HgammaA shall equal -4.3 Angstrom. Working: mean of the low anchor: 2.44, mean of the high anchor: 2.35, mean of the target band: 2.63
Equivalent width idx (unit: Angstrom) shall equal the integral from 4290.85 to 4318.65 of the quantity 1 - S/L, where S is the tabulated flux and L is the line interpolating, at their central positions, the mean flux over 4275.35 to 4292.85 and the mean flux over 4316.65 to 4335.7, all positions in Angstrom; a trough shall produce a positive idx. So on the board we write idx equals 0.5 Angstrom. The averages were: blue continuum 2.32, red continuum 2.57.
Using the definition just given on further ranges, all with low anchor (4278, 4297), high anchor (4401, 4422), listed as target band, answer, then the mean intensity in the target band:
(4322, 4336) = -2.03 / 2.63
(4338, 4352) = -2.91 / 2.75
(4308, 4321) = -0.55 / 2.41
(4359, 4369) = -1.39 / 2.58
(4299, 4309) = -0.72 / 2.49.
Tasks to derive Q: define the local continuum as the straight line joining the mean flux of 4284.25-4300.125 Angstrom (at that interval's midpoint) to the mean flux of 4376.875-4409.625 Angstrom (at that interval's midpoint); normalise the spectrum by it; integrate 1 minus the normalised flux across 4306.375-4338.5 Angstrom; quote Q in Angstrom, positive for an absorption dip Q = -1.5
